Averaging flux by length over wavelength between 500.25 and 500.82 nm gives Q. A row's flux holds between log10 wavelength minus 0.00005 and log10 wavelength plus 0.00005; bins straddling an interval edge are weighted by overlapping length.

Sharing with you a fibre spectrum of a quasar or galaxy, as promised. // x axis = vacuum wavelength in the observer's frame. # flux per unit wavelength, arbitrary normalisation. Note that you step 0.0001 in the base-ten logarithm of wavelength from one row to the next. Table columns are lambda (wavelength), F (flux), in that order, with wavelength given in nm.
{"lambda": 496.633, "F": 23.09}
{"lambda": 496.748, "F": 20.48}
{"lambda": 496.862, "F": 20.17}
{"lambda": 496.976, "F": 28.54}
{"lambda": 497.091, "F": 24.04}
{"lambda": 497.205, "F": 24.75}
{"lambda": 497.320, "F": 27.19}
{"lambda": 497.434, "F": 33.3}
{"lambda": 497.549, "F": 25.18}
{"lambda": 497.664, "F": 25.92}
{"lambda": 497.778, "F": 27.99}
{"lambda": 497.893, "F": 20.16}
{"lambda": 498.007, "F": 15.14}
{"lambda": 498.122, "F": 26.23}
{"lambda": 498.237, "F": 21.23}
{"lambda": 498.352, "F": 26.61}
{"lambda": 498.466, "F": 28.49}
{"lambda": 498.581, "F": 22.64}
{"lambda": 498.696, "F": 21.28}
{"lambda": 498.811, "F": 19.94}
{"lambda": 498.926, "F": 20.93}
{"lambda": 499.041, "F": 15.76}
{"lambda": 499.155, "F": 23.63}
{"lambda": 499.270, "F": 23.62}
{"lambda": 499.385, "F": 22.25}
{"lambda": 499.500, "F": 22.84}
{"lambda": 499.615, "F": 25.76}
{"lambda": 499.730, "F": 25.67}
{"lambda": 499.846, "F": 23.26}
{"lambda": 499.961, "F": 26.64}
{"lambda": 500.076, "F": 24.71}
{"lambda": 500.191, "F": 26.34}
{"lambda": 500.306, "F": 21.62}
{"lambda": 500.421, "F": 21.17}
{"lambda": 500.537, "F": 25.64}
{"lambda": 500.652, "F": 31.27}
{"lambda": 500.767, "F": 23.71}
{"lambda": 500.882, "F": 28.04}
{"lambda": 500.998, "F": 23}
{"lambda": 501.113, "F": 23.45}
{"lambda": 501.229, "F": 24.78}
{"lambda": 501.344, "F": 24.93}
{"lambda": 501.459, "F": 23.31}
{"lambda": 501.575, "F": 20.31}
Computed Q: 24.7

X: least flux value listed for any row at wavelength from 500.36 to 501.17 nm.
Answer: 21.17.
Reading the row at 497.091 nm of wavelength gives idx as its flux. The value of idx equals 24.04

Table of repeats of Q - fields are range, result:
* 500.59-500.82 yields 27.6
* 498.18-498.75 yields 24.1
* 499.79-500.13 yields 24.9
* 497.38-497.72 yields 28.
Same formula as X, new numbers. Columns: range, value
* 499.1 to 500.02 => 22.25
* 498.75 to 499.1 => 15.76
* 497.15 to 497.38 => 24.75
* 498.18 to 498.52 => 21.23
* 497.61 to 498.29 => 15.14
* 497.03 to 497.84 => 24.04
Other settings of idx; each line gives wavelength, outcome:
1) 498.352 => 26.61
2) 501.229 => 24.78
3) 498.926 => 20.93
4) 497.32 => 27.19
